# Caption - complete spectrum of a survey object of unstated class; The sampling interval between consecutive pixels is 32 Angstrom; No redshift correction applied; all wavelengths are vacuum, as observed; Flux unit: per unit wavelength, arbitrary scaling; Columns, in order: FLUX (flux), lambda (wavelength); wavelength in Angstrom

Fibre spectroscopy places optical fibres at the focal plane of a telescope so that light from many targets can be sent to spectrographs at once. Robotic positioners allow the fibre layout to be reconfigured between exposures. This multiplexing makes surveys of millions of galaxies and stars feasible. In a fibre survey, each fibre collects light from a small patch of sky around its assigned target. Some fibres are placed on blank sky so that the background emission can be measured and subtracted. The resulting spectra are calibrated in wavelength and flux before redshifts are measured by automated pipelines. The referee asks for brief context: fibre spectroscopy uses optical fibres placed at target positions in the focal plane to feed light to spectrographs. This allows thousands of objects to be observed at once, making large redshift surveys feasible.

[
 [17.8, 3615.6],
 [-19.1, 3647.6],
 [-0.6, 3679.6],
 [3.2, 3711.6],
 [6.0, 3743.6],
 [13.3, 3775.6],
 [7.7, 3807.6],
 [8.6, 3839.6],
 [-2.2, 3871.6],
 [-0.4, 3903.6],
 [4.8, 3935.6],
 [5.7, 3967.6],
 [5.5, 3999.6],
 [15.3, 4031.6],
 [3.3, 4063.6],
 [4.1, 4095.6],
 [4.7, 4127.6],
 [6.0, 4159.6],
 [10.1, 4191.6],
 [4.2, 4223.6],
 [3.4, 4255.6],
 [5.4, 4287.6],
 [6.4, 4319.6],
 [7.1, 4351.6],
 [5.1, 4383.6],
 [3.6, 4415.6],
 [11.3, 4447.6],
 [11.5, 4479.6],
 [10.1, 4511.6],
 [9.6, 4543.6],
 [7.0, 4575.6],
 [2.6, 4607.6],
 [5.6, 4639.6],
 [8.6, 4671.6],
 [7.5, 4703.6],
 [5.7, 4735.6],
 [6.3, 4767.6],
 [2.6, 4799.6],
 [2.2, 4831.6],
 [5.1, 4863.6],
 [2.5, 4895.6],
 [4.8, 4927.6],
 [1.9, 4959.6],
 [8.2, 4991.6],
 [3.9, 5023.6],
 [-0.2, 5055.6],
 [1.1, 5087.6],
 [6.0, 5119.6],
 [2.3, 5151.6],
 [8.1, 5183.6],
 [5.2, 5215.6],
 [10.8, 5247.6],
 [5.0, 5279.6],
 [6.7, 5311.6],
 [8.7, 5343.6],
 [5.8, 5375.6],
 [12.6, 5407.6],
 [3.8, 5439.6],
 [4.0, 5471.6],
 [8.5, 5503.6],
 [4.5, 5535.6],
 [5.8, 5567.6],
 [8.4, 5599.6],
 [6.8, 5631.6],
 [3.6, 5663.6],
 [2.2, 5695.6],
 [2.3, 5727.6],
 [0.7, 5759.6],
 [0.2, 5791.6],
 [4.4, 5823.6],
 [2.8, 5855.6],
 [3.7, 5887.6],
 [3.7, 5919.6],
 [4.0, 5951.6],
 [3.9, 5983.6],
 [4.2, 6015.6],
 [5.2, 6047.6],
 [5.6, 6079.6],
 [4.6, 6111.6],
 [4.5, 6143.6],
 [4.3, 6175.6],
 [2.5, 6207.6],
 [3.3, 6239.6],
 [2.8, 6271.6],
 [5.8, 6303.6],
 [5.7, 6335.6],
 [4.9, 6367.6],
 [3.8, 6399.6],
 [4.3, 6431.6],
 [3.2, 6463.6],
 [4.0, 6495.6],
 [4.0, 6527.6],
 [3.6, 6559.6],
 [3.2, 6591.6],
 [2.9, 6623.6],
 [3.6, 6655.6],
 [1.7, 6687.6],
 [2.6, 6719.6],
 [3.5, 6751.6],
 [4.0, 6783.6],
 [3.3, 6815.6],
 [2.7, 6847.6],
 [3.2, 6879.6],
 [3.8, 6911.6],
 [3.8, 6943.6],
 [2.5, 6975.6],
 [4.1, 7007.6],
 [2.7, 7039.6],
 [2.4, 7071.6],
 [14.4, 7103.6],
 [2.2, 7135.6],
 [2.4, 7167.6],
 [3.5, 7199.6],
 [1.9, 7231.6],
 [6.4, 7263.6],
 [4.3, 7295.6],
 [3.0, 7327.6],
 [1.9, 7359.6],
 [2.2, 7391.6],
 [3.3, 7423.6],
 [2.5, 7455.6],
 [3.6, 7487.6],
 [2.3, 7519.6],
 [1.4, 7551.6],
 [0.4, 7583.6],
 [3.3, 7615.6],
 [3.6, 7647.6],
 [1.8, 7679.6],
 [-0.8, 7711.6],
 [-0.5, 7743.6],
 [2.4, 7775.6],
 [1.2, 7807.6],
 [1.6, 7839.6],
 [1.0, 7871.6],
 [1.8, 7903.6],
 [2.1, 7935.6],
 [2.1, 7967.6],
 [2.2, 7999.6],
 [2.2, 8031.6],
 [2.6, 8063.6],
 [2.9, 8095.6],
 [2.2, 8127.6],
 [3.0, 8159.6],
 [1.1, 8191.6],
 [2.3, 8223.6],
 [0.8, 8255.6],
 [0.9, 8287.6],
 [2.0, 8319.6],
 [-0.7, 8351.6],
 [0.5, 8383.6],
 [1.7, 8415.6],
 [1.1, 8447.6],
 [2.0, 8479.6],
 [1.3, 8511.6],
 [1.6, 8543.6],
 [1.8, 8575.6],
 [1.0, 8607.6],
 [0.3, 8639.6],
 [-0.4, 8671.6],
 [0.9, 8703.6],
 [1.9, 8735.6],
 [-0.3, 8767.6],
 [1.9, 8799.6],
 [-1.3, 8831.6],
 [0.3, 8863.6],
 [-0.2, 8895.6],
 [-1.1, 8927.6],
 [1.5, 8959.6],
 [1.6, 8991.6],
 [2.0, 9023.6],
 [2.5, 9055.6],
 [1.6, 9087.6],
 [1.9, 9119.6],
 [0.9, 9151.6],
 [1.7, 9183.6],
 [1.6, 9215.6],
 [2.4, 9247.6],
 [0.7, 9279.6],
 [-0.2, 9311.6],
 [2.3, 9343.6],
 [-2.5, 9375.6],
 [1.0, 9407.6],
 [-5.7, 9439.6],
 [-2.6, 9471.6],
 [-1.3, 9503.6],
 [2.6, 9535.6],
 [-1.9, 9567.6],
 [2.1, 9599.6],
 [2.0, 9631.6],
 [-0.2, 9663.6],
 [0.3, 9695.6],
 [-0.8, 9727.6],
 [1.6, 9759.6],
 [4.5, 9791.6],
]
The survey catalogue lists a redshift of 0.080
